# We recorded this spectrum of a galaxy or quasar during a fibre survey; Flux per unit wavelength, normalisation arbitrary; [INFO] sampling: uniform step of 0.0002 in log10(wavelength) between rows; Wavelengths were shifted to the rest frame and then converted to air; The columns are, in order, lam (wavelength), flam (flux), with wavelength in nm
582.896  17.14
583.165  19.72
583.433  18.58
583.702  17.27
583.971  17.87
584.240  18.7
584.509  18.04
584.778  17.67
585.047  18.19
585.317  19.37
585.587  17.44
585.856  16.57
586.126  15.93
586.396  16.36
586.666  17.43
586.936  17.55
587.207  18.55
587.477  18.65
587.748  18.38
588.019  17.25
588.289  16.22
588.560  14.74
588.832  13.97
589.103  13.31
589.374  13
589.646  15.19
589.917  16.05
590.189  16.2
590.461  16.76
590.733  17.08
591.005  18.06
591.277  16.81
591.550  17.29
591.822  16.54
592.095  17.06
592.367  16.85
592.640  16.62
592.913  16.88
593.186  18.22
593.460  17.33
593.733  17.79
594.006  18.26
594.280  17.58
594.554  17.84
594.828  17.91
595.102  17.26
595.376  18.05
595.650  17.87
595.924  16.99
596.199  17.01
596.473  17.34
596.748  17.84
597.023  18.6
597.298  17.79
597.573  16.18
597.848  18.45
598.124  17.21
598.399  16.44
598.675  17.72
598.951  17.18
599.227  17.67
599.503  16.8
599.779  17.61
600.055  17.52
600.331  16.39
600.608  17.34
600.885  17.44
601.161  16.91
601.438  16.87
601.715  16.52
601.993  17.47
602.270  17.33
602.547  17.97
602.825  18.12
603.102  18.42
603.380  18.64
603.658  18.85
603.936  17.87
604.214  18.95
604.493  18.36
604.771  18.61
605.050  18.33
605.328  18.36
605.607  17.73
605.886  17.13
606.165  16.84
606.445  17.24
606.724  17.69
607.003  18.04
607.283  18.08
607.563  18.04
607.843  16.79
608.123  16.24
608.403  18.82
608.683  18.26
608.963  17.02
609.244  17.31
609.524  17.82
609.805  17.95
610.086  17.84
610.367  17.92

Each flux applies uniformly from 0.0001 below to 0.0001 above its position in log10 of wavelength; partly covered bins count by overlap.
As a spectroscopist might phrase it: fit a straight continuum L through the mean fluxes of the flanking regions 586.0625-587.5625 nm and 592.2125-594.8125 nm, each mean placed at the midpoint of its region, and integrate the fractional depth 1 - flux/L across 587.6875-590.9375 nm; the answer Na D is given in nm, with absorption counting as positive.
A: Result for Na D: 0.33 nm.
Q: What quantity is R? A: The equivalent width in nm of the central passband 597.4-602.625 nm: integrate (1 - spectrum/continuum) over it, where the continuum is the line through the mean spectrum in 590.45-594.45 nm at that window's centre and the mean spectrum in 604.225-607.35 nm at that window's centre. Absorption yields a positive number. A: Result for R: 0.13 nm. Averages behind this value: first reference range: 17.3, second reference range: 17.9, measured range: 17.2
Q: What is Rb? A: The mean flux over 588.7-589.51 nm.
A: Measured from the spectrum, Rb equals 13.4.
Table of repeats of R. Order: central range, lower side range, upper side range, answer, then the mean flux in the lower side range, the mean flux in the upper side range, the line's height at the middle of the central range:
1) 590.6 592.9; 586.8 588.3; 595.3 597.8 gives 0.091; 17.9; 17.5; 17.7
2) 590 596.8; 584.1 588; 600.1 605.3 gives 0.175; 17.8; 17.8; 17.8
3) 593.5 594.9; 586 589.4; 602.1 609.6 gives -0.077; 16.4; 17.9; 16.9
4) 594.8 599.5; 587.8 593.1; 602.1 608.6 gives -0.143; 16.2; 17.9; 17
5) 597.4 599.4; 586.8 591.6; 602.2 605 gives 0.041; 16.4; 18.3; 17.6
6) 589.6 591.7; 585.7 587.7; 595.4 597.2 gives 0.087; 17.3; 17.6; 17.5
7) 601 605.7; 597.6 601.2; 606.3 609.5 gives -0.146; 17.3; 17.6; 17.4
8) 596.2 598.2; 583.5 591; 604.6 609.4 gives -0.039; 16.8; 17.7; 17.3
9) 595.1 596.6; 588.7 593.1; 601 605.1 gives -0.050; 16.1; 17.9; 16.9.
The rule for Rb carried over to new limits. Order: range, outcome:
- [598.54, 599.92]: 17.4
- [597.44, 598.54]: 17.1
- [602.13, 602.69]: 17.7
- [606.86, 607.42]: 18.1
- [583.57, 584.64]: 18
